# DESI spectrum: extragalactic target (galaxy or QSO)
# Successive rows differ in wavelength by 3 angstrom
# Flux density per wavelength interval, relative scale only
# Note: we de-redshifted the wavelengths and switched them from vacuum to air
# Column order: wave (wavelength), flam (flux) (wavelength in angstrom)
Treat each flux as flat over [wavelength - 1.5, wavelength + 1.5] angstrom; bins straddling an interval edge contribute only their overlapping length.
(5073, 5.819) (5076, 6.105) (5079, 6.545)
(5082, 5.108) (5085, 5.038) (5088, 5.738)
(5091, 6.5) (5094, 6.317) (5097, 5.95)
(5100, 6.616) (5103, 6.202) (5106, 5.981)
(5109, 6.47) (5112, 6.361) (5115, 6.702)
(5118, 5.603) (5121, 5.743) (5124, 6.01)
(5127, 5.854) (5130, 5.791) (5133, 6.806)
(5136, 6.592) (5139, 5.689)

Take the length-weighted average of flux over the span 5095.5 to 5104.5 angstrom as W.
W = 6.26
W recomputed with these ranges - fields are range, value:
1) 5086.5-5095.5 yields 6.19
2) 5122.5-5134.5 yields 6.12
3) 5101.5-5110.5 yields 6.22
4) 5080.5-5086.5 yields 5.07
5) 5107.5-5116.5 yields 6.51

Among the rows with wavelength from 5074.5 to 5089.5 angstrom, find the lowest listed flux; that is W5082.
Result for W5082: 5.038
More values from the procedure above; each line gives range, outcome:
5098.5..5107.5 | 5.981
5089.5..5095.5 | 6.317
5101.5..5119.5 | 5.603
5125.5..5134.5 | 5.791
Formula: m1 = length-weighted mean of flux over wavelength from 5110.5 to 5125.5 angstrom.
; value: 6.08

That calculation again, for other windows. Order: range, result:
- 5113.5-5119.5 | 6.15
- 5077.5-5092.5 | 5.79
